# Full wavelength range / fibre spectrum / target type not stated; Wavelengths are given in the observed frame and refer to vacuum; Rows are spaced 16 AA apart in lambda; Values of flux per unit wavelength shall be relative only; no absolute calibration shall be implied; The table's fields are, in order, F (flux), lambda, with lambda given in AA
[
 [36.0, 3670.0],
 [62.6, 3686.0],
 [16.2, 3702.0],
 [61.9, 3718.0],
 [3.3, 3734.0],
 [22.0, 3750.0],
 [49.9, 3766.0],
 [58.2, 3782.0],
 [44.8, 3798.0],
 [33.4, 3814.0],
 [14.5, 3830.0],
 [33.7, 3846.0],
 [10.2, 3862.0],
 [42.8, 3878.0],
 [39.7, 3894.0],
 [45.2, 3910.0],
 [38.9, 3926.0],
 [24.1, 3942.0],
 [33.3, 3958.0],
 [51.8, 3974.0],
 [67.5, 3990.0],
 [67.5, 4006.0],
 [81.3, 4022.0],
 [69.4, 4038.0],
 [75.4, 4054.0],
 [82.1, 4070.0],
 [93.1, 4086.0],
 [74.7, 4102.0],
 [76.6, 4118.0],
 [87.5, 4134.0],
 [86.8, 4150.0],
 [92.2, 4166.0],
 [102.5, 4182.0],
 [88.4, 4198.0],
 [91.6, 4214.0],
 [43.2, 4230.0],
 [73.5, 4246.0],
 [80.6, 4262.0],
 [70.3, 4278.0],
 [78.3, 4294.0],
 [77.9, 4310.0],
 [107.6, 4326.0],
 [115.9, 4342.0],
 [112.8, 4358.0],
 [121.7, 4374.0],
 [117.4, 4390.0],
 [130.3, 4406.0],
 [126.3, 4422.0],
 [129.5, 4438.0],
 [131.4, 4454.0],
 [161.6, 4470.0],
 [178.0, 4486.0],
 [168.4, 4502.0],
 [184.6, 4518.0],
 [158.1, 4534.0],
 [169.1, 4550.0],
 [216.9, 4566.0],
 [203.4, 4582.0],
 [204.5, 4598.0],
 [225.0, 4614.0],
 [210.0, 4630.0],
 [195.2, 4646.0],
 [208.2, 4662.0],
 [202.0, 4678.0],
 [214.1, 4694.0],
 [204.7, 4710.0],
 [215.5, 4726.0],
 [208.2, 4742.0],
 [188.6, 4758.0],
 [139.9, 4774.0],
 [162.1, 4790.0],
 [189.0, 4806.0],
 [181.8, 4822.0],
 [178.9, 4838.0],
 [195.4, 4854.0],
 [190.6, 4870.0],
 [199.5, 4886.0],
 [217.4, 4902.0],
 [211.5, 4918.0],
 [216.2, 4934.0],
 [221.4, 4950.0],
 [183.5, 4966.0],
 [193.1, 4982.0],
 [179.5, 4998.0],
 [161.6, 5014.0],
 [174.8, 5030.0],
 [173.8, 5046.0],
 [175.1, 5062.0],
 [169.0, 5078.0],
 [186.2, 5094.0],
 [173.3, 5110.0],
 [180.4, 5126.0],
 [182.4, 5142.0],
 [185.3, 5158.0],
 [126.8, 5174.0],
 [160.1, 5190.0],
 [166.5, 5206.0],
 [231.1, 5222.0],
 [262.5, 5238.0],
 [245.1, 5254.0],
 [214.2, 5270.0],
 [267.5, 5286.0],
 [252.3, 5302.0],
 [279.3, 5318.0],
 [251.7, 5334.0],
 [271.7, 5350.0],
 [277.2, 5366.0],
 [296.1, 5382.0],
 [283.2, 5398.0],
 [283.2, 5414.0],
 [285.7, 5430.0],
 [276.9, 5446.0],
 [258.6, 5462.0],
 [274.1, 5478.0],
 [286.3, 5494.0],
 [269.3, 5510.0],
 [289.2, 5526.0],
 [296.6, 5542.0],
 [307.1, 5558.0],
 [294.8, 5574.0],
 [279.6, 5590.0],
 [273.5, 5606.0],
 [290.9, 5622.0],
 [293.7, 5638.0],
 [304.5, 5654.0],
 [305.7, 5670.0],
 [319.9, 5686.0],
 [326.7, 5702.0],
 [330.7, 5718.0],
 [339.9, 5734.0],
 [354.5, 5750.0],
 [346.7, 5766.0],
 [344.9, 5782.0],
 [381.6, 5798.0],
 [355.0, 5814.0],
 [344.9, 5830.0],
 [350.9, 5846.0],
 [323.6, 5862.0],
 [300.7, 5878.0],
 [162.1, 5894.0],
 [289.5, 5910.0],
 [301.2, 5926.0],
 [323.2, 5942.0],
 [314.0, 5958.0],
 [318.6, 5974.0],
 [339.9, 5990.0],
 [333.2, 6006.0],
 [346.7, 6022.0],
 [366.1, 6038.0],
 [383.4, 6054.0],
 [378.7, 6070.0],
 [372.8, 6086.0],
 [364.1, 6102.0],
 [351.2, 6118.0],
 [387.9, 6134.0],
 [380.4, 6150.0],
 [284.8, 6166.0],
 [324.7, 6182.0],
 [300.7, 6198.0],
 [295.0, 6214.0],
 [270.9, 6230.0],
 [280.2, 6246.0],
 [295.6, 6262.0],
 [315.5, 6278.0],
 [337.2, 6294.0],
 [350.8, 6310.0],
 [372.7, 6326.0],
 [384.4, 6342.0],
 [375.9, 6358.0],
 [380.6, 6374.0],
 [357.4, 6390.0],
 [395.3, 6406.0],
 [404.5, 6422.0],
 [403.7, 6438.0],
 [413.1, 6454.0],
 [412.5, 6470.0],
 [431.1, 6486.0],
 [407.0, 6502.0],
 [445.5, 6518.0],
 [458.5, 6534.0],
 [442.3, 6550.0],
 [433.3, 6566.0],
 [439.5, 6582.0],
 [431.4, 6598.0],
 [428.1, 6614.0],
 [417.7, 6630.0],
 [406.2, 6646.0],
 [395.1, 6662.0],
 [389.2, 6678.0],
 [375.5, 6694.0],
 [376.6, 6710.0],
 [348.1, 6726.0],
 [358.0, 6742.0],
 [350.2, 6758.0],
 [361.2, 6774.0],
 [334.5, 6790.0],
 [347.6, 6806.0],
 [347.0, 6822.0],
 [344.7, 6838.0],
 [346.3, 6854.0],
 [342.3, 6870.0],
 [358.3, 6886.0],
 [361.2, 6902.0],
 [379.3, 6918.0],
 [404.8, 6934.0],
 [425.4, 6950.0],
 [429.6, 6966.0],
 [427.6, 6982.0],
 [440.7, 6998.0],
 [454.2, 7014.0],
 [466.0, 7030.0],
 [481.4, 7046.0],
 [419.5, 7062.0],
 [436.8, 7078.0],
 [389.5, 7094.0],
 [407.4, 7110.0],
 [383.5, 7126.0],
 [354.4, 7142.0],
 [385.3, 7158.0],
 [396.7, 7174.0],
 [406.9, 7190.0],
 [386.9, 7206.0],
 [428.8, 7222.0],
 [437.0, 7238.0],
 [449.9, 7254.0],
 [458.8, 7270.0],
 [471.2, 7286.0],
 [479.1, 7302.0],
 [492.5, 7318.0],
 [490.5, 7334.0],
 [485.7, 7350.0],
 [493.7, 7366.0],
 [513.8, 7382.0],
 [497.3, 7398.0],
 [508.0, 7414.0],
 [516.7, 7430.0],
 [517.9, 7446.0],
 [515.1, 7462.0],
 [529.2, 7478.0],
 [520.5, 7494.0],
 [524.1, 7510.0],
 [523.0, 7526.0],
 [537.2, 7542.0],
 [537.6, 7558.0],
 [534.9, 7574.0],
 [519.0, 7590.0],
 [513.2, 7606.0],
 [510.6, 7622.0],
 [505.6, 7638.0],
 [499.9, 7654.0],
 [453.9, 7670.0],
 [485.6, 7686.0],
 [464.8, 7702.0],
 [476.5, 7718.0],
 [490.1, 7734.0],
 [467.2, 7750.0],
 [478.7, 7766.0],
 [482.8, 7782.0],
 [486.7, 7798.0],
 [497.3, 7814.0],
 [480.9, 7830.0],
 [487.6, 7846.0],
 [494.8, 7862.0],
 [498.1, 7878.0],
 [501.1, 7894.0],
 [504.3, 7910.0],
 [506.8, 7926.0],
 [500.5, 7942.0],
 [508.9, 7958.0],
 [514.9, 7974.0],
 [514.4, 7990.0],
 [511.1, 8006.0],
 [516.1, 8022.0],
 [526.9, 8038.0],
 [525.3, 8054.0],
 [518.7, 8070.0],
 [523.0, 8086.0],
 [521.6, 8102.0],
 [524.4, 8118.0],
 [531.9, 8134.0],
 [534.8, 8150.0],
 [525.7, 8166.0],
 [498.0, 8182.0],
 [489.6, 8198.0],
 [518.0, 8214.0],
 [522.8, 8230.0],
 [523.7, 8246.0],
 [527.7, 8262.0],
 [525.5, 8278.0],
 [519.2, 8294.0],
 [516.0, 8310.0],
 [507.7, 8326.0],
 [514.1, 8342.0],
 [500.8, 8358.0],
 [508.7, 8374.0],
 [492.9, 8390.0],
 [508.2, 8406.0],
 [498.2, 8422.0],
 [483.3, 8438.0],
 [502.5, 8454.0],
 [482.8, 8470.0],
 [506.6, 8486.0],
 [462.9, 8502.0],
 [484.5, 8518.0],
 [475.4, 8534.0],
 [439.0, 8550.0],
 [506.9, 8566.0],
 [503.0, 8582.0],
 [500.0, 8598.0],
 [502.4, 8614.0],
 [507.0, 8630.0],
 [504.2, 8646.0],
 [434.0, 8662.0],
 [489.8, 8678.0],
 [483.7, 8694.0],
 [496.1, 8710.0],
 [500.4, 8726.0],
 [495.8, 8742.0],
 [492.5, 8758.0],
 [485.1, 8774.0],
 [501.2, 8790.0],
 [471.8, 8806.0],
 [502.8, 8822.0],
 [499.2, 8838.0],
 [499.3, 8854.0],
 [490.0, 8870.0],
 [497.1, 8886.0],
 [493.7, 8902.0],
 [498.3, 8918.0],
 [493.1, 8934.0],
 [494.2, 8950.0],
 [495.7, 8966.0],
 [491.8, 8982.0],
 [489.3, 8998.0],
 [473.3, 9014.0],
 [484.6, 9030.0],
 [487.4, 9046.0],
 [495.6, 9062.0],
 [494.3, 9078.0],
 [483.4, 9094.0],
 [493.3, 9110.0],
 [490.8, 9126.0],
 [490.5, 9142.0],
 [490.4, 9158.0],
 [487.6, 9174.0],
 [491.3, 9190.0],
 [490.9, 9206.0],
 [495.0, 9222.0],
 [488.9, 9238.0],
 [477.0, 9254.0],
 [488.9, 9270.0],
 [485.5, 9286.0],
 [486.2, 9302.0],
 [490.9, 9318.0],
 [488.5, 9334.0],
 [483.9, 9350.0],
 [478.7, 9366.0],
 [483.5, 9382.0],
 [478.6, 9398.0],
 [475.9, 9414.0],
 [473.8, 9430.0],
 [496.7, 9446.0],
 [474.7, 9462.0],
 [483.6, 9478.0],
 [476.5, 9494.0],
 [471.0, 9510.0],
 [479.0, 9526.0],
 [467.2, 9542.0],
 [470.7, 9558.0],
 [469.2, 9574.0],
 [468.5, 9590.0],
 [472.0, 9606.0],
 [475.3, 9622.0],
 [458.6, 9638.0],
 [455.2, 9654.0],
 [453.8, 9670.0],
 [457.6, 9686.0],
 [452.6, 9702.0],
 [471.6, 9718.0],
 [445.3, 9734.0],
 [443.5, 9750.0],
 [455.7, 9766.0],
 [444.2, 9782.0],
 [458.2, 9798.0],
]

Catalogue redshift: 0.000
